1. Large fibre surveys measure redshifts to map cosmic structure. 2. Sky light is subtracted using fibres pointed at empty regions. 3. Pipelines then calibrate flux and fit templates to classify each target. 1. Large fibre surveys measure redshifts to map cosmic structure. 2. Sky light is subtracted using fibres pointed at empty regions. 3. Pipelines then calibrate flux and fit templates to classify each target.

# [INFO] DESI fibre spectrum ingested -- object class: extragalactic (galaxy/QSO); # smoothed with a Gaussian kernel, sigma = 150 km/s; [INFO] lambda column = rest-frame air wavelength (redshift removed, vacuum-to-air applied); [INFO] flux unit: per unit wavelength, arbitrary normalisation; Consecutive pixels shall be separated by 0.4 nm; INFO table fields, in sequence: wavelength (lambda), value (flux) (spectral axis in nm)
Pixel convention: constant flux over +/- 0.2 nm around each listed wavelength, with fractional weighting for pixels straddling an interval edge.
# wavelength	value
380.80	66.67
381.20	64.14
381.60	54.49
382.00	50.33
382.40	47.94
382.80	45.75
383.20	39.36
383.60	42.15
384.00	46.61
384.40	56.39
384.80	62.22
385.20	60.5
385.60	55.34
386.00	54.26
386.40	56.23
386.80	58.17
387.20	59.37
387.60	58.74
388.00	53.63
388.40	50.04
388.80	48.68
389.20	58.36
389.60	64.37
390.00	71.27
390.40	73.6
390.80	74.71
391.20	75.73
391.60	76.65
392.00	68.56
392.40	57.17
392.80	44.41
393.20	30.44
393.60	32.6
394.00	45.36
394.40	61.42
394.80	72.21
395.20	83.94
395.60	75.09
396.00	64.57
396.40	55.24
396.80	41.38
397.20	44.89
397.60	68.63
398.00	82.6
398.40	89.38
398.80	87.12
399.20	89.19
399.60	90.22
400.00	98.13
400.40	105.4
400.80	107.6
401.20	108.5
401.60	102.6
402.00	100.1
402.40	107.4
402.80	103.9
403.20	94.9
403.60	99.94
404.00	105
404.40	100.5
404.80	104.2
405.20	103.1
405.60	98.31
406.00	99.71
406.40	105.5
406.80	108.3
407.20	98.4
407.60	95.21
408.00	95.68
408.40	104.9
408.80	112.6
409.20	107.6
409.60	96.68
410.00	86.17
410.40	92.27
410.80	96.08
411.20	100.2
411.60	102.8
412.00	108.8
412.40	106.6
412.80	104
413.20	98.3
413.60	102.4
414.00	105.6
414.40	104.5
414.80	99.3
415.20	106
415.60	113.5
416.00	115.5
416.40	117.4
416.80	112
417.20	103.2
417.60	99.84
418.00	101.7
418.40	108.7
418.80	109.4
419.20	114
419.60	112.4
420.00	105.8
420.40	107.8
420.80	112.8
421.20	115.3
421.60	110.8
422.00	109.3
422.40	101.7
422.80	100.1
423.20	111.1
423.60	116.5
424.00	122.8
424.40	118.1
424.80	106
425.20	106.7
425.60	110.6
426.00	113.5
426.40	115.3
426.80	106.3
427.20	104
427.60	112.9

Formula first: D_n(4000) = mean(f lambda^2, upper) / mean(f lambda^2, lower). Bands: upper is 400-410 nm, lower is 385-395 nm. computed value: 1.89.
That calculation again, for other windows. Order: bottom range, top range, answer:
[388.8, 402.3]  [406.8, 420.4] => 1.56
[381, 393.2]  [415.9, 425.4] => 2.27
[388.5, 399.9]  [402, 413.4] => 1.65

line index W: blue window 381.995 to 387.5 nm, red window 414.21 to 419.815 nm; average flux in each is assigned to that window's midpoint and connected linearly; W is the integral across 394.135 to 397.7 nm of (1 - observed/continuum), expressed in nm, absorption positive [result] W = 0.46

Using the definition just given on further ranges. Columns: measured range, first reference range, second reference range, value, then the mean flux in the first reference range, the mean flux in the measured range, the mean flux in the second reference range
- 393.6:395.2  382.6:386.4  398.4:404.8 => 0.41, 51.7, 59.3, 99.8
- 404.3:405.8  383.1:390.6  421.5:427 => -0.34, 56.5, 102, 111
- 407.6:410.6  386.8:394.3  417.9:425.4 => -0.34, 58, 99.1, 110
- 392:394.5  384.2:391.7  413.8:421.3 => 0.83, 61.3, 46.5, 109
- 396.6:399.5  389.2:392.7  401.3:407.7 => 0.47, 68.8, 72.5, 102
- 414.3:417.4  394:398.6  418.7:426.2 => -0.30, 66.3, 109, 111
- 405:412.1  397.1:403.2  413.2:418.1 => -0.01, 93.2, 101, 107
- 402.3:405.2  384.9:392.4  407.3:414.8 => -0.45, 62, 102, 101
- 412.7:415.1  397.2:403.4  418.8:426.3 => 0.04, 94.1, 102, 111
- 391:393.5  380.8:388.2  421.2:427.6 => 0.27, 54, 57.8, 110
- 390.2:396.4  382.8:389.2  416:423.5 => 0.28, 53.4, 62.2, 109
